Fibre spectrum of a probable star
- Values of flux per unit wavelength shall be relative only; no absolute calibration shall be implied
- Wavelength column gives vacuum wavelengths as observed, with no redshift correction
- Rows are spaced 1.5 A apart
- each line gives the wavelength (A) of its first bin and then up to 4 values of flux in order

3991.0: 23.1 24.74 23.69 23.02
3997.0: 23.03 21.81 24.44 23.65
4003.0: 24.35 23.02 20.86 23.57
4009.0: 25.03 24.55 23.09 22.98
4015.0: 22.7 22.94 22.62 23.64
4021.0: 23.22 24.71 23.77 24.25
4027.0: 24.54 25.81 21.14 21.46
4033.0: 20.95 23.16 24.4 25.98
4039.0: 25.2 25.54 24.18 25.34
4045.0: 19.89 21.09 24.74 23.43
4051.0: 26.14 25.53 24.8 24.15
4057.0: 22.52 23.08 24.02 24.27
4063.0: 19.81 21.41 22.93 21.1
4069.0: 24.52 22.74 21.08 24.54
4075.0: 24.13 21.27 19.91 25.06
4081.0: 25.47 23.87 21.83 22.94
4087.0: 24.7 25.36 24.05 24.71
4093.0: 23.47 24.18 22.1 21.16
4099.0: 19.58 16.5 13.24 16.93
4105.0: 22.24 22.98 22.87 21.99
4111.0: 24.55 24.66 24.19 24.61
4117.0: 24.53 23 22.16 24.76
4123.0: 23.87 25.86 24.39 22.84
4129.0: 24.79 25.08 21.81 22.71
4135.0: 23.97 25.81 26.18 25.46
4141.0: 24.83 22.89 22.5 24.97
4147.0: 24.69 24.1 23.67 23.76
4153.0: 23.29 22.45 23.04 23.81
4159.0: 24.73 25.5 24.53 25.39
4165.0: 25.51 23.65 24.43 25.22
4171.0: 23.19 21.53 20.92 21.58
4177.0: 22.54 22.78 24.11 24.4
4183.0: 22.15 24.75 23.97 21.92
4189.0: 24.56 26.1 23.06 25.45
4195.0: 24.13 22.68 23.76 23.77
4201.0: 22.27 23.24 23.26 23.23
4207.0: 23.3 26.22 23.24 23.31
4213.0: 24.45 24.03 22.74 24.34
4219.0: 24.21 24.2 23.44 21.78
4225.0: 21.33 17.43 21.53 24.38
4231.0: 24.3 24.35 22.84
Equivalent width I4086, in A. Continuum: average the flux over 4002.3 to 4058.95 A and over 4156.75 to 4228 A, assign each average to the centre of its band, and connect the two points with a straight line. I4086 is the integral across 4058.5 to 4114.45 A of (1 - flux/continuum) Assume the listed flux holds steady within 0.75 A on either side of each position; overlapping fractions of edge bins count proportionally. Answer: 2.7 A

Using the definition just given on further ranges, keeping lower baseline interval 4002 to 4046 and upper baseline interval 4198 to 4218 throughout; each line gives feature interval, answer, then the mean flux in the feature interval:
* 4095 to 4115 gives 2.1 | 21.1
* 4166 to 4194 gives 0.2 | 23.5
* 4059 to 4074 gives 0.6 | 22.6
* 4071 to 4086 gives 0.4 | 23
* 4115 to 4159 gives -0.8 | 24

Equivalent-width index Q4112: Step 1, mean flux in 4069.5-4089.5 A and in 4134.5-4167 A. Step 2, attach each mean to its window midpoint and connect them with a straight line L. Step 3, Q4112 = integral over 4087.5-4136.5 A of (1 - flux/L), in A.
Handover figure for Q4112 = 1.9 A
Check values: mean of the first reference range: 23.3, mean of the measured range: 22.8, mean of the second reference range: 24.3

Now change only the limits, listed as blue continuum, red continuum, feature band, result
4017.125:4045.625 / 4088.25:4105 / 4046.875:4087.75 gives -2.1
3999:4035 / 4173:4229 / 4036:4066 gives -0.5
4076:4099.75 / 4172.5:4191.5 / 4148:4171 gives -1.0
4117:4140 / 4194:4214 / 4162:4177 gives 0.2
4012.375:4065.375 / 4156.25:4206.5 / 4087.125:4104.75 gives 1.8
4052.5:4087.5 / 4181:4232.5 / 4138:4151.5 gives -0.5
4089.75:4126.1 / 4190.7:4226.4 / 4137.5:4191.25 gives -2.0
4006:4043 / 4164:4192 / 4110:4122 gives -0.2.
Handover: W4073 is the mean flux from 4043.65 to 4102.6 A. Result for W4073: 22.8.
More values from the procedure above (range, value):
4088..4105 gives 21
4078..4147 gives 23.2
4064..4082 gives 22.9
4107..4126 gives 23.9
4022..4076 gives 23.5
